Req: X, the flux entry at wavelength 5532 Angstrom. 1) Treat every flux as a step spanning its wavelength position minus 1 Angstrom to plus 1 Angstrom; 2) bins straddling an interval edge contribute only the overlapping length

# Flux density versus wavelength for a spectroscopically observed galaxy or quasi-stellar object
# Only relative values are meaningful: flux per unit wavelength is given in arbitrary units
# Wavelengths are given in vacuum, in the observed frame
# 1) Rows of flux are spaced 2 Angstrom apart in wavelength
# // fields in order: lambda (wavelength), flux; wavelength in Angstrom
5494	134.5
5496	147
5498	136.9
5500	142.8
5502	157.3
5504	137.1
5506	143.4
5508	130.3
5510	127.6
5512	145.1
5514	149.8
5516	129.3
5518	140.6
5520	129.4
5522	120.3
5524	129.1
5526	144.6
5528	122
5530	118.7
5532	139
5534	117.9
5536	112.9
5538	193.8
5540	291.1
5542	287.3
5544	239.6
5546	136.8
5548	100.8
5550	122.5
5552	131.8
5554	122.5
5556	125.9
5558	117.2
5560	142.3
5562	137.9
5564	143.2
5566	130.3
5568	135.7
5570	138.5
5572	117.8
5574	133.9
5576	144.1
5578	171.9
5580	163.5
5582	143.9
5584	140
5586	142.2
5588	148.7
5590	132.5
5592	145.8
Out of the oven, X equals 139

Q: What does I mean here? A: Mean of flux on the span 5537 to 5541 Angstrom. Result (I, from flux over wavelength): 242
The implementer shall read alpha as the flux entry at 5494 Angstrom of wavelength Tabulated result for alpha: 134.5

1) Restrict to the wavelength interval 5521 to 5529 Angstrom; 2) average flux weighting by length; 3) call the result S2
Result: 129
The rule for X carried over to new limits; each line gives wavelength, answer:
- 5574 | 133.9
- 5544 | 239.6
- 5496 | 147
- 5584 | 140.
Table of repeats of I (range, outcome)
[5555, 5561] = 128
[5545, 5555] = 123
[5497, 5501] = 140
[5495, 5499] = 142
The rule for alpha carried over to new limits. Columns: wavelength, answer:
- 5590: 132.5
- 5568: 135.7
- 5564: 143.2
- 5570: 138.5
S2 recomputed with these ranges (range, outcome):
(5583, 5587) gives 141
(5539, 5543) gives 289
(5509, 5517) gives 138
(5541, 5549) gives 191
